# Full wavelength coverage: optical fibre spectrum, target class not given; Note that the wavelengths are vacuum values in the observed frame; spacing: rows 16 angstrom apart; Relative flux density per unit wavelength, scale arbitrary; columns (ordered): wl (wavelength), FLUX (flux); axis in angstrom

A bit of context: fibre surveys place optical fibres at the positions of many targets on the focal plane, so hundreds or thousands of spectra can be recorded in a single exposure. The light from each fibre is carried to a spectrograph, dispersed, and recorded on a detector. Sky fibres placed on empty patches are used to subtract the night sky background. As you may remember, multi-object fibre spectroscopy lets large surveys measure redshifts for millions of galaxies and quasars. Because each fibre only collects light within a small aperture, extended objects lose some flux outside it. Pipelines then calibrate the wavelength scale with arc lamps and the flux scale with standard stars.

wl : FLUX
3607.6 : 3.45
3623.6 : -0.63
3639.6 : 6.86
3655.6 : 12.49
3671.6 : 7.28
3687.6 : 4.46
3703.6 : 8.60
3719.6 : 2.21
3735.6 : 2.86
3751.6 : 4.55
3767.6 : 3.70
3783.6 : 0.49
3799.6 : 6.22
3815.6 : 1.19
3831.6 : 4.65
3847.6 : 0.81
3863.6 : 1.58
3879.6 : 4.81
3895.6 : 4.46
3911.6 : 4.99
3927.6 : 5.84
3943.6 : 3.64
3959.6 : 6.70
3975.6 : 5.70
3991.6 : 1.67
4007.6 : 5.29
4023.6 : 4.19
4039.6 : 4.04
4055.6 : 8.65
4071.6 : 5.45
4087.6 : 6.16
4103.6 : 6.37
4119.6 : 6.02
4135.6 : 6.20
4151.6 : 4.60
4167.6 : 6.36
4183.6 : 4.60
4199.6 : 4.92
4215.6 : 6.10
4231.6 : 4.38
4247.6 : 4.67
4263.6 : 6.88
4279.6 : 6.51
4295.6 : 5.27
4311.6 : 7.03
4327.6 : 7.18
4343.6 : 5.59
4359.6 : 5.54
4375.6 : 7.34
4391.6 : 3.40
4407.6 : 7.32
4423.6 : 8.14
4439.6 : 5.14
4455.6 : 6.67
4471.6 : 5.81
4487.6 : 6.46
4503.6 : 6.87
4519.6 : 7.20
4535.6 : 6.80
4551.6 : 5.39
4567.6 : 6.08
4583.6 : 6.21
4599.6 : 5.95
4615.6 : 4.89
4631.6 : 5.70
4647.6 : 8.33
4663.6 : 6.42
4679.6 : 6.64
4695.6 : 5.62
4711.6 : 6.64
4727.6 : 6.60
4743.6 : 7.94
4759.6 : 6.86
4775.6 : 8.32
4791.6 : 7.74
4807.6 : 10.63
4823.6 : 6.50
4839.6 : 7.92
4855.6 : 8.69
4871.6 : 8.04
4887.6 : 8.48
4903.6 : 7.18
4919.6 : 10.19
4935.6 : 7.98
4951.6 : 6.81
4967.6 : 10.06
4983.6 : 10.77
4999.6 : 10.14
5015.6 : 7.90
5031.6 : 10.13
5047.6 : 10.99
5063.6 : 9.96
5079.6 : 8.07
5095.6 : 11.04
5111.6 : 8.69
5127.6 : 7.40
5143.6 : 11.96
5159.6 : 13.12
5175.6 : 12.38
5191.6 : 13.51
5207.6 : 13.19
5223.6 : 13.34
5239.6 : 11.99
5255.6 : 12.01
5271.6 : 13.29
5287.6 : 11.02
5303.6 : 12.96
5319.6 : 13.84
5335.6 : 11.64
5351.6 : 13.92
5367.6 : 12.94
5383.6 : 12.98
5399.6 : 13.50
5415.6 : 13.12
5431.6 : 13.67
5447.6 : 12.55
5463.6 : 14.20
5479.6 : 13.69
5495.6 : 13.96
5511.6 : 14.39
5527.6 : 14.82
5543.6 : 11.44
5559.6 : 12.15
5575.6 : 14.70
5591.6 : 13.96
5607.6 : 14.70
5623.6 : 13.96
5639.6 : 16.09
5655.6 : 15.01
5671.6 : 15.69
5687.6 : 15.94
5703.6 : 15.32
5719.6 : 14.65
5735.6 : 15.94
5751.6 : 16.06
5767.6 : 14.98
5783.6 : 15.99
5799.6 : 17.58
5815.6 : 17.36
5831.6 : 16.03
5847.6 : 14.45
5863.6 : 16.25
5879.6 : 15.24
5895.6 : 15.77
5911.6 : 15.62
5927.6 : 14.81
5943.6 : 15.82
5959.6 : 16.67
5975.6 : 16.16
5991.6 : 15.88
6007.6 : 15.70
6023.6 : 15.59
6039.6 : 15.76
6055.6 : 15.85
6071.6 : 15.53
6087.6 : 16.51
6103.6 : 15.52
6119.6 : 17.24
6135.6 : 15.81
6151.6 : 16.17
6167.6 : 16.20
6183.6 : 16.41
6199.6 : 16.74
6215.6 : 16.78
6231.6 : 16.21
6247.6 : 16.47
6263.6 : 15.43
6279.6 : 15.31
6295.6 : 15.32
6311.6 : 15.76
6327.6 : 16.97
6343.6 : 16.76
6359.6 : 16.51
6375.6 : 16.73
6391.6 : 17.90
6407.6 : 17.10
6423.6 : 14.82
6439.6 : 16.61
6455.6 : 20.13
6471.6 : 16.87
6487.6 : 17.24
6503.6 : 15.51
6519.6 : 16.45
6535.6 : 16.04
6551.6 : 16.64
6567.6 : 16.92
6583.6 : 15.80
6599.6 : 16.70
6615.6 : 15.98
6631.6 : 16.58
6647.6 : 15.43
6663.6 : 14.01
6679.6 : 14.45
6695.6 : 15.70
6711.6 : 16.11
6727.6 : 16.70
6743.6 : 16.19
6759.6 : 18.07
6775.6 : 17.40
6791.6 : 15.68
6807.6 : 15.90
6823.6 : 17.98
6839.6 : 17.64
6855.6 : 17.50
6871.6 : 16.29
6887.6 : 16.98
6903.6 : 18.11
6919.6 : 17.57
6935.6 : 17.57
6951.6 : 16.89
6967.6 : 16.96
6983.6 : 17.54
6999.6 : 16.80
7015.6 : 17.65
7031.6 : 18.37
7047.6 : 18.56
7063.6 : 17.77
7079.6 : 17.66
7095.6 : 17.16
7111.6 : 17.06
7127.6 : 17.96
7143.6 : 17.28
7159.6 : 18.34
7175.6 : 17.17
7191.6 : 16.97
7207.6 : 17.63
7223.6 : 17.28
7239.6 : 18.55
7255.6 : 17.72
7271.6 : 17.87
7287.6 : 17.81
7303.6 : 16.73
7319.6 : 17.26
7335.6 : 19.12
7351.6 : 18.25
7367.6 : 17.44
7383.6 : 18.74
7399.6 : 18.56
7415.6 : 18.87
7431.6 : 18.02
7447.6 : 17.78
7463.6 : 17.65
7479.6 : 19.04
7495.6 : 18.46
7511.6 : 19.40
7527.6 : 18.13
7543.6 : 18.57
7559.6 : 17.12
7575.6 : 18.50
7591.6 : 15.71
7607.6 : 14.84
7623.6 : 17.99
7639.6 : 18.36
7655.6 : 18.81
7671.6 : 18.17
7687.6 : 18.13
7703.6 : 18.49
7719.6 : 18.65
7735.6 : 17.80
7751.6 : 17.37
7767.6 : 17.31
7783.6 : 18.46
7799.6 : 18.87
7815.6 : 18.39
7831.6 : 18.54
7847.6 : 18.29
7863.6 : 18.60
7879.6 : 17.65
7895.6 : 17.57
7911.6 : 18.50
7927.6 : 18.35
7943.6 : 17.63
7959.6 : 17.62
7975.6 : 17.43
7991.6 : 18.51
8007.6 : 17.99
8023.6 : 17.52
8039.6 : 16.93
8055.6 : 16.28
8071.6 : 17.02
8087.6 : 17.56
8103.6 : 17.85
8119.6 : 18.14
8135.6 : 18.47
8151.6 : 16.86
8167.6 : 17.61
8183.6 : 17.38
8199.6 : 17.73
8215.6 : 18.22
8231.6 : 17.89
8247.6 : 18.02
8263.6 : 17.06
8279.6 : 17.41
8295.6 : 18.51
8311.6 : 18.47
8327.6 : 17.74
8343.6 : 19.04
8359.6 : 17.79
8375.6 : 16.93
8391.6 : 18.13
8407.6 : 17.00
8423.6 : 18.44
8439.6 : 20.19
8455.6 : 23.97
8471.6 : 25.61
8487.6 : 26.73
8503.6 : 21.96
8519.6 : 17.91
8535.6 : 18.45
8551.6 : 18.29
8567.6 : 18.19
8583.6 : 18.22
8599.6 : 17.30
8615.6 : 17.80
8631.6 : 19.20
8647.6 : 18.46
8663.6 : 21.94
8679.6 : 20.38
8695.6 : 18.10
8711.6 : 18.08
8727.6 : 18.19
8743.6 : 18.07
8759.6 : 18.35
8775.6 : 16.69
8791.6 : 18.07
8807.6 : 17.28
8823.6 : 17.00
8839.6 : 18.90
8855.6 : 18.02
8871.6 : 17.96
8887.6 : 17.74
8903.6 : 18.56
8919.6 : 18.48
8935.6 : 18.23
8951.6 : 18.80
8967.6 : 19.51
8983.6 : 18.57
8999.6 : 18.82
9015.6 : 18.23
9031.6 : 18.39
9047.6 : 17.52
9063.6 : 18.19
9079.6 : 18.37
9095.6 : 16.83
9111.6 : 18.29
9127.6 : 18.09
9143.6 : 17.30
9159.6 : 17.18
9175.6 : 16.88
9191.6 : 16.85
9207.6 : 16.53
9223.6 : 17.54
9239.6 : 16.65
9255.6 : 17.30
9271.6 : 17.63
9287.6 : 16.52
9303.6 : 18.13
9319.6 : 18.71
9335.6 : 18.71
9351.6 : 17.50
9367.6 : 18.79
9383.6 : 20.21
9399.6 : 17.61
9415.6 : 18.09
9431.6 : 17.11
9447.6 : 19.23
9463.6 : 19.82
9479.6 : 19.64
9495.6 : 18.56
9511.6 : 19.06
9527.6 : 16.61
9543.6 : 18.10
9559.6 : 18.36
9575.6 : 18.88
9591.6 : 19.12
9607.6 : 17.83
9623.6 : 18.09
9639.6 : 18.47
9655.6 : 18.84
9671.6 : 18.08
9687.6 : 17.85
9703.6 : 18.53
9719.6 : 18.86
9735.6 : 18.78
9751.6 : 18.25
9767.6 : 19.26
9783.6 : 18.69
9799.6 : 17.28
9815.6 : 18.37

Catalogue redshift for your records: 0.29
